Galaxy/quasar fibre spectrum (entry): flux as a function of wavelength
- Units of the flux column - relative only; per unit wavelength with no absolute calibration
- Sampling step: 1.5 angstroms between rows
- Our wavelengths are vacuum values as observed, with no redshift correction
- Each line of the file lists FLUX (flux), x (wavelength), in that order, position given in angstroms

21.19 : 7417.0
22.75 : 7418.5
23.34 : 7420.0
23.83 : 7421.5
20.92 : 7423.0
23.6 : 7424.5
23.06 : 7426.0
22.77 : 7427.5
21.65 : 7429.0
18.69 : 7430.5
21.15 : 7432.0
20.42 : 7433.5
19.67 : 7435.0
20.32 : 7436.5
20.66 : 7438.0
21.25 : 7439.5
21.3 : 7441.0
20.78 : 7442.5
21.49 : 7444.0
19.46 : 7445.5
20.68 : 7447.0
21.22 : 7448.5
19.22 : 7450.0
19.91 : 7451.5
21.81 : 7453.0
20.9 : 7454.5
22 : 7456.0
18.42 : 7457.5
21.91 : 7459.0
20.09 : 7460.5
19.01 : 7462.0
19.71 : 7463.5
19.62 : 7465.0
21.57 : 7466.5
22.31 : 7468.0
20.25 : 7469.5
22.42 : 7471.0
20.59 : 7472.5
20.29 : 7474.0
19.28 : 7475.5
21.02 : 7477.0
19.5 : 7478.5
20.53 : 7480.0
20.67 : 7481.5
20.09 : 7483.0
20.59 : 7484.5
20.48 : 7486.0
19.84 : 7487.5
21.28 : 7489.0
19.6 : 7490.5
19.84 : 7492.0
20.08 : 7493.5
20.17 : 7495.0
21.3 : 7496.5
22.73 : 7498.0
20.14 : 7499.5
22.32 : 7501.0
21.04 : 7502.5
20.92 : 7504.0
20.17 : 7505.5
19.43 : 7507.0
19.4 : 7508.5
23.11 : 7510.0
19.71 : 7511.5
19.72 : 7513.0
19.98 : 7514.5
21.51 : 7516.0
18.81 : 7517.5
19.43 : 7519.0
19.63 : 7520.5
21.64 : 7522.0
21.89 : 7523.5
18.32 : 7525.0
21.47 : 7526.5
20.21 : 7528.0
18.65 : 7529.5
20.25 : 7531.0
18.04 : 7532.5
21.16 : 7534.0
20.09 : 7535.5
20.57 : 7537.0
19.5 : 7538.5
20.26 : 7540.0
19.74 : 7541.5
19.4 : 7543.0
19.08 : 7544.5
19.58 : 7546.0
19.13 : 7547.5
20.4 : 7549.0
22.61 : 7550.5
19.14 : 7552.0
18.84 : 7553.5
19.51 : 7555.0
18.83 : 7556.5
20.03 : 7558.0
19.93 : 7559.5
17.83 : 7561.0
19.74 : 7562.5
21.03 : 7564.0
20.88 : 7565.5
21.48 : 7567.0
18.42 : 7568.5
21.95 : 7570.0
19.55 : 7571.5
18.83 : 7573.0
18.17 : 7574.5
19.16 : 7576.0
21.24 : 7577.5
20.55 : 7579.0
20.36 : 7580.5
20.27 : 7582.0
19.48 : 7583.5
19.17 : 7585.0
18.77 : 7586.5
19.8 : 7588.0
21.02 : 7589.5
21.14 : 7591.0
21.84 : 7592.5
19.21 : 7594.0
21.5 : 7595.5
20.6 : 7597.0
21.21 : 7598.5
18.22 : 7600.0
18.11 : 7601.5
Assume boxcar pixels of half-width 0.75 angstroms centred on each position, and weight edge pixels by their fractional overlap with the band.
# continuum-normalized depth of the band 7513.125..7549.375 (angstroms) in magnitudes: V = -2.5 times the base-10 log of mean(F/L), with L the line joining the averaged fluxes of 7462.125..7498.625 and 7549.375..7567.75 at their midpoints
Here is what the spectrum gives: 0.01 mag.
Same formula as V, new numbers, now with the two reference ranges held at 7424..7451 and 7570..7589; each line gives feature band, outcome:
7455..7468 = 0.02 mag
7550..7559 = 0.01 mag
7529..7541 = 0.01 mag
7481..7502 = -0.01 mag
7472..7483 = 0.02 mag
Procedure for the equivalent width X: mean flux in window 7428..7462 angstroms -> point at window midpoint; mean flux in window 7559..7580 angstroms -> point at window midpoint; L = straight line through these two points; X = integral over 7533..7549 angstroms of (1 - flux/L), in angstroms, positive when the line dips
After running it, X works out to 0.2 angstroms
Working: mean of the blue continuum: 20.6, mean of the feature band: 19.8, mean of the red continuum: 19.9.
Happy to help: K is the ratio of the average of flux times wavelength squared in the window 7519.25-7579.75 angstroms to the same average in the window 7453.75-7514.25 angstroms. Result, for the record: 0.99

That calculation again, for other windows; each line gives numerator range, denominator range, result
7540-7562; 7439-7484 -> 0.98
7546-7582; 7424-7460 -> 0.98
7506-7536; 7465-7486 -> 0.99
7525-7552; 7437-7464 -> 0.99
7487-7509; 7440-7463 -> 1.01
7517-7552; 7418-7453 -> 0.97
